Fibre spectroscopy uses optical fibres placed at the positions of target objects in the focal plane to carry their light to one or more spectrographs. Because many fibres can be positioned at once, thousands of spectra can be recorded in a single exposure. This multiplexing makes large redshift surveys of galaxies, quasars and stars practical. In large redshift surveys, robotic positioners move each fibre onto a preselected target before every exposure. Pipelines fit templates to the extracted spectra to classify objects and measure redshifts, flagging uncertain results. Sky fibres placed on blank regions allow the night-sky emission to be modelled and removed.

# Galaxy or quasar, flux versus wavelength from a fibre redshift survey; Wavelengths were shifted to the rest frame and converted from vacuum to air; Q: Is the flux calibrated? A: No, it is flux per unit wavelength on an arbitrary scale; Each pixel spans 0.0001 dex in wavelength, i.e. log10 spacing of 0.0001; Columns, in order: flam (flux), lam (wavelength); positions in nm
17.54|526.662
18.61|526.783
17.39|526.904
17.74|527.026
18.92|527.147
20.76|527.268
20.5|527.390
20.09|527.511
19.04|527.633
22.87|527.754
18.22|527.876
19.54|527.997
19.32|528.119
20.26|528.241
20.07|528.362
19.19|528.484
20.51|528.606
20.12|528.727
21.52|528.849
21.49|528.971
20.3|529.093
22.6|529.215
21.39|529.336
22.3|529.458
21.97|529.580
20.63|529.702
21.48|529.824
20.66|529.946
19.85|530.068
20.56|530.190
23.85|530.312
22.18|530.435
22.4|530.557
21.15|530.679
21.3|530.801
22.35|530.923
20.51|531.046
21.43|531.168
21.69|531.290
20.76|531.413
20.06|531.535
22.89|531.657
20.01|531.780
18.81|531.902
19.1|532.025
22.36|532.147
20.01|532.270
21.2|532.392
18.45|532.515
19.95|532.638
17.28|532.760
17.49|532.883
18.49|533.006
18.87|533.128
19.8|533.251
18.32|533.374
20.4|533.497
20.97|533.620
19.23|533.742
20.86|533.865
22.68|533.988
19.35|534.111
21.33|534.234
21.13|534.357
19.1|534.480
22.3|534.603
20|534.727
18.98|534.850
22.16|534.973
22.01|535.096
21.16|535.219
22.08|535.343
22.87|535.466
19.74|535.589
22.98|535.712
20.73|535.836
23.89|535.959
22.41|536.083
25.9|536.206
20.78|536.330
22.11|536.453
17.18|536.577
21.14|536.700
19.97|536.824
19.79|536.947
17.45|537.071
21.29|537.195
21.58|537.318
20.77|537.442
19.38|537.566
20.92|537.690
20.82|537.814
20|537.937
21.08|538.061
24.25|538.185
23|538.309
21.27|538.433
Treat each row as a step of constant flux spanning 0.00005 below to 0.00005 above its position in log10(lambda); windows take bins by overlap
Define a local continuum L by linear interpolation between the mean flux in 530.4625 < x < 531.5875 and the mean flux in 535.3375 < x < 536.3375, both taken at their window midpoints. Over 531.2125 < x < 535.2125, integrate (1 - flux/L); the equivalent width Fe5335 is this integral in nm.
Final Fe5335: 0.30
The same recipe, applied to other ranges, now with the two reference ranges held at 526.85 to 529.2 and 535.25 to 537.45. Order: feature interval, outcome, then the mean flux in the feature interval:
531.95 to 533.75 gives 0.11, 19.5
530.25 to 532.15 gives -0.08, 21.3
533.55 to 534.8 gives 0.01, 20.7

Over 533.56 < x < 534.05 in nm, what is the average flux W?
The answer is 21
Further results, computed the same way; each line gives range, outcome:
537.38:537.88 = 20.5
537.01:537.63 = 20.1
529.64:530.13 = 20.7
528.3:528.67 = 20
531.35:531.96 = 20.5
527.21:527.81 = 20.6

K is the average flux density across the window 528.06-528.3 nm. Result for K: 19.8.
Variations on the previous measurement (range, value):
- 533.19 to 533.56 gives 19.5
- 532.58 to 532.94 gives 18.3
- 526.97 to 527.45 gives 19.5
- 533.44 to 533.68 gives 20.7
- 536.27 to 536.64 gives 20.1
